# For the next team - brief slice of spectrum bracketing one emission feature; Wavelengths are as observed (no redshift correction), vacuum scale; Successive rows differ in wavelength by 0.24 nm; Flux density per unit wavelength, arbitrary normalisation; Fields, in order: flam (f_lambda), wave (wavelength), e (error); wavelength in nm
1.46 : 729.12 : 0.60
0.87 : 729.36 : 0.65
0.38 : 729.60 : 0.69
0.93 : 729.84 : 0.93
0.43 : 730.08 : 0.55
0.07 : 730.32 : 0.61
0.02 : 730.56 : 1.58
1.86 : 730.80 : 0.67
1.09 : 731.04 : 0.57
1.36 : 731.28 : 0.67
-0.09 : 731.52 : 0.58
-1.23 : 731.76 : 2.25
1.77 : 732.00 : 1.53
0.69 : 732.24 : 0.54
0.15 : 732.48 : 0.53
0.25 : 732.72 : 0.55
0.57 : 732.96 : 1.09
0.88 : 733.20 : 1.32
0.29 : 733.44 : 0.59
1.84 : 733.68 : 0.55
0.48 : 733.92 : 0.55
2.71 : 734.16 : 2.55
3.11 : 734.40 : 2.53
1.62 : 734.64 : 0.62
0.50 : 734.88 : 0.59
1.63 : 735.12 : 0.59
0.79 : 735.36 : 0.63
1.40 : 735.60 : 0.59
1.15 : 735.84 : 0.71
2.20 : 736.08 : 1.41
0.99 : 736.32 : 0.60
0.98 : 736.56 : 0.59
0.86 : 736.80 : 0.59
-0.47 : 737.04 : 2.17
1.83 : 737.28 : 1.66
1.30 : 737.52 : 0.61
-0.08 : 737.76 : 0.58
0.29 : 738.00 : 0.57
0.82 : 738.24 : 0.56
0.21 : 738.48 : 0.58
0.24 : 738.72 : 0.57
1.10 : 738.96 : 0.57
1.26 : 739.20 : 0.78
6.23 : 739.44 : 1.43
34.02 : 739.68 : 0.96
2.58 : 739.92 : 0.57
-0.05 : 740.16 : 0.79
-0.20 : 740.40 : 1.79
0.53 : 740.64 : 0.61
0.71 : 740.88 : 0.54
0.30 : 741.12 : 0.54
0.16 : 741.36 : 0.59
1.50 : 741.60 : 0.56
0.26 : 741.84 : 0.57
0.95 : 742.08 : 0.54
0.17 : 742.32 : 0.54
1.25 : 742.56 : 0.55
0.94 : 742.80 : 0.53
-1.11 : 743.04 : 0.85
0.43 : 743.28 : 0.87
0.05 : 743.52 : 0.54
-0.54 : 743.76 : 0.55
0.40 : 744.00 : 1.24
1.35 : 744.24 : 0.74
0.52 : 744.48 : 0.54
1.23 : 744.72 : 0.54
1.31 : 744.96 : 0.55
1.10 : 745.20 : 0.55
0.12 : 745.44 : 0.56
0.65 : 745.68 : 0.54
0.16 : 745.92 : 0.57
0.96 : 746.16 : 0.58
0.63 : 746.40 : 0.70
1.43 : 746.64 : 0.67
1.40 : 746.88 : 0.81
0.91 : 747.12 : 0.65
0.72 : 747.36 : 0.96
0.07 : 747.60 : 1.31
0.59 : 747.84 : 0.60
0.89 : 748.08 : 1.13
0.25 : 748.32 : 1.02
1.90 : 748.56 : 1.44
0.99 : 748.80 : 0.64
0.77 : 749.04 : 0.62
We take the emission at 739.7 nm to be Halpha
